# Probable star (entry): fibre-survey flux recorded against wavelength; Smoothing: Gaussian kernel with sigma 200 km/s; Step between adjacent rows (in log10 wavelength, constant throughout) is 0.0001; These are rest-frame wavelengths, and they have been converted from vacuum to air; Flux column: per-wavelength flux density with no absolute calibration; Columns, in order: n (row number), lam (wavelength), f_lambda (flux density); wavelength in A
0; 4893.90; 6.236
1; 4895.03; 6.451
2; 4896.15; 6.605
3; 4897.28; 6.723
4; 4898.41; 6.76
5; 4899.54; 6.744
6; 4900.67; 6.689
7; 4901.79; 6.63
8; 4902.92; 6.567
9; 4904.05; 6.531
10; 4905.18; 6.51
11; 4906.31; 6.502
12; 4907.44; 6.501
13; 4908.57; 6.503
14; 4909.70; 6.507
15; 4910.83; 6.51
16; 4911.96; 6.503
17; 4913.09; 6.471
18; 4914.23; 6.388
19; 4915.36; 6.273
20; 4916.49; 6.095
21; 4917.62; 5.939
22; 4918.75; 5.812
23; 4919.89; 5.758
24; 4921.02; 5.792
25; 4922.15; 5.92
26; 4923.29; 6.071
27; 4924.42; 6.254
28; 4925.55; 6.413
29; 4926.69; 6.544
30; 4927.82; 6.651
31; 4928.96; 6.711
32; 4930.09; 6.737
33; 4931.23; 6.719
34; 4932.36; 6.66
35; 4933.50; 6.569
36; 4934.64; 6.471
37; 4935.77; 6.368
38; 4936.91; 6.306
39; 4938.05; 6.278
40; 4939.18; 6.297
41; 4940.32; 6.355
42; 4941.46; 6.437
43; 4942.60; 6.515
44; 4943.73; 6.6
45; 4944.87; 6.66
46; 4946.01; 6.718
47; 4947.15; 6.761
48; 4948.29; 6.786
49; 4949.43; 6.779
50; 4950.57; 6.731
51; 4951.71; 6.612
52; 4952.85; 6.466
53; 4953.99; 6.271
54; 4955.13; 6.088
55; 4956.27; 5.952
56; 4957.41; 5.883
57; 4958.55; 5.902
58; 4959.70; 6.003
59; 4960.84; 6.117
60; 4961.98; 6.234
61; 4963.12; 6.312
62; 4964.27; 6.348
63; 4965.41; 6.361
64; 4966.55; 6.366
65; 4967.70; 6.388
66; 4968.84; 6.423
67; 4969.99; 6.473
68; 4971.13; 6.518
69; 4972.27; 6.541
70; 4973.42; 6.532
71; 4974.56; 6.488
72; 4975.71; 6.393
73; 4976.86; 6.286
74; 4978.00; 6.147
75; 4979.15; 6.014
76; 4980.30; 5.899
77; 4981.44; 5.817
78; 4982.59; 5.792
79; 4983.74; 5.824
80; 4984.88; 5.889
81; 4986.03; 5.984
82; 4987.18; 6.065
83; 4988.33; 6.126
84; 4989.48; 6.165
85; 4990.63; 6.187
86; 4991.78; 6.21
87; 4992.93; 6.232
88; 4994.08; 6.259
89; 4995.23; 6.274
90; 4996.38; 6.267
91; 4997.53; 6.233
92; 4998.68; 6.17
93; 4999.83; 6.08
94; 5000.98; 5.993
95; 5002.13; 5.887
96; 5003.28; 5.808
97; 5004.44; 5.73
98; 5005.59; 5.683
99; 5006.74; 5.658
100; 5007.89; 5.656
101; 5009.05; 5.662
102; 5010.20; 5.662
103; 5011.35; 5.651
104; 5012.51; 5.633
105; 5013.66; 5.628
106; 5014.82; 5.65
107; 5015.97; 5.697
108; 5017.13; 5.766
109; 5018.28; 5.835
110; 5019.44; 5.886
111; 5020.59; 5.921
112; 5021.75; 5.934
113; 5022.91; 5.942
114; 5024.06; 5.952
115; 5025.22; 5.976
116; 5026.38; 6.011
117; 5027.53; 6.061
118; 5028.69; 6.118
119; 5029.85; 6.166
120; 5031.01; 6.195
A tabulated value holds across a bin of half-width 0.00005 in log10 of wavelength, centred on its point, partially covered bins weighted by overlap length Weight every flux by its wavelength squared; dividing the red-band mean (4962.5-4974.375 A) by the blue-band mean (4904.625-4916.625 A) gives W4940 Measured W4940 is 1.02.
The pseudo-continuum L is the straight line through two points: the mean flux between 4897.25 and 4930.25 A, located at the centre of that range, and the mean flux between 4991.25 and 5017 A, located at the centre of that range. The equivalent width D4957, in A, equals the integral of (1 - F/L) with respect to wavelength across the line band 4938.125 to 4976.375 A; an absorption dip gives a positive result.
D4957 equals -1.6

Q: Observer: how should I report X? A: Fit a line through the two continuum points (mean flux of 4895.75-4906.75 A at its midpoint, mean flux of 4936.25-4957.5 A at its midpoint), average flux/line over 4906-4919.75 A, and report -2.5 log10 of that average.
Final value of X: 0.05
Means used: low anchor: 6.63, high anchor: 6.46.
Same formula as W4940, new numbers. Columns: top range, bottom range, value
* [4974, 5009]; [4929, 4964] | 0.96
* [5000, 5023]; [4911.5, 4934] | 0.95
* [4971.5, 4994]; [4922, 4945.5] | 0.97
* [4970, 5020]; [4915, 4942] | 0.98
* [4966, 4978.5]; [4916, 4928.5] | 1.07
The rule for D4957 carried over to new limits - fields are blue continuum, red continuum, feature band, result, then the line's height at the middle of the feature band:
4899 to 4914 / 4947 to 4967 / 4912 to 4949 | 0.29 A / 6.44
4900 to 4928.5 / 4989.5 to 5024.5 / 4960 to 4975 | -0.72 A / 6.09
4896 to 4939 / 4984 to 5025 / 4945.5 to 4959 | -0.42 A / 6.22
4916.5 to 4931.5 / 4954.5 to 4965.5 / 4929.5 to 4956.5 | -1.49 A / 6.17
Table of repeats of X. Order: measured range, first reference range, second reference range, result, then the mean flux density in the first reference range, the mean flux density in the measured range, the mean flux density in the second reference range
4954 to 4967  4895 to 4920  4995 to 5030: 0.00 mag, 6.45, 6.15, 5.88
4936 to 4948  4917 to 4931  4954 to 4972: -0.05 mag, 6.23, 6.49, 6.23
